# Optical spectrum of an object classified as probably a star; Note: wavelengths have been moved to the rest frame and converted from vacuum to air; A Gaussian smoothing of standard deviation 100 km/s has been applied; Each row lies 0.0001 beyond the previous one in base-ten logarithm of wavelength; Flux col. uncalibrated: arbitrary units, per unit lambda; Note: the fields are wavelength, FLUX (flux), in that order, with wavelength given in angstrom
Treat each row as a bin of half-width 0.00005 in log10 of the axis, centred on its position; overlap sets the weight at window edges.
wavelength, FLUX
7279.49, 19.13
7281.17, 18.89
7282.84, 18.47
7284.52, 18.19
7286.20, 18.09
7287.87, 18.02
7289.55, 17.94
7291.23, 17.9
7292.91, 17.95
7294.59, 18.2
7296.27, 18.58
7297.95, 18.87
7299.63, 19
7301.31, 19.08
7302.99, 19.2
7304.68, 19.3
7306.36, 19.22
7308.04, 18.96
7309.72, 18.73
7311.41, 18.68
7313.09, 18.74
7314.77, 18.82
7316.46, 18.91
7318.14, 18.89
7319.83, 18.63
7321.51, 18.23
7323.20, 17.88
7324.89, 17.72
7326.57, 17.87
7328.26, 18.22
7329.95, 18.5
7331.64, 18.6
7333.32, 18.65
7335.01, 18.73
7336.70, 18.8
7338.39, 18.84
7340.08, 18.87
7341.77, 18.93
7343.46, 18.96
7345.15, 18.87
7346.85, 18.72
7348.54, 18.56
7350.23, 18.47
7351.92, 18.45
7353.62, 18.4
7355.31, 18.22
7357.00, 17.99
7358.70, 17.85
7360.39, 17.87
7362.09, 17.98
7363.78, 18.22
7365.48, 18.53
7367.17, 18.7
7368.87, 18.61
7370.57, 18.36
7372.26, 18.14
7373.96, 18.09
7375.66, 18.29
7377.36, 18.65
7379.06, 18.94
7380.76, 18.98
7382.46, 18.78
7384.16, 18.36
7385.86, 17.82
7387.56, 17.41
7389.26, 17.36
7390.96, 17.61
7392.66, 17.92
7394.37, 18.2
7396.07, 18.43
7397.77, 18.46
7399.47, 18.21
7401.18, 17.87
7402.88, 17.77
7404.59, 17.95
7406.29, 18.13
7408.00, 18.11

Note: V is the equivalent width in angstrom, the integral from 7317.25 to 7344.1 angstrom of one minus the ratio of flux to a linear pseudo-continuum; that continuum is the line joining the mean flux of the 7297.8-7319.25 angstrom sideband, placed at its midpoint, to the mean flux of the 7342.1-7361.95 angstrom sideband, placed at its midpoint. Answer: 0.21 angstrom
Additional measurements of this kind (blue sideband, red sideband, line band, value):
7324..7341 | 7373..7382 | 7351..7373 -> 0.3 angstrom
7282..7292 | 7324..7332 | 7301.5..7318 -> -0.7 angstrom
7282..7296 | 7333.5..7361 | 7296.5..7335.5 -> -0.8 angstrom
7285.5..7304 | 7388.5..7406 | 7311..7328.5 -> -0.1 angstrom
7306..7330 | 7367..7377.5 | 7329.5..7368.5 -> -0.2 angstrom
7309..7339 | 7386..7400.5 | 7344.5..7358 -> -0.1 angstrom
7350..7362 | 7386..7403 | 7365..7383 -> -0.5 angstrom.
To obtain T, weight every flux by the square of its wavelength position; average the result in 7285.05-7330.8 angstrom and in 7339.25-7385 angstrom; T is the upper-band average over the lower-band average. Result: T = 1.01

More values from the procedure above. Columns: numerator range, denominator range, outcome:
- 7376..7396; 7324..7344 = 0.99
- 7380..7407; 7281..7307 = 1.00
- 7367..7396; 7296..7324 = 0.99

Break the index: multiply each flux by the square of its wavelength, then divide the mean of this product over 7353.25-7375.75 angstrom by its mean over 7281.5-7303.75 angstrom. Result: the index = 1.01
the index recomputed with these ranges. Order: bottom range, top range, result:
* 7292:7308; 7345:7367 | 0.99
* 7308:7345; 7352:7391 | 0.99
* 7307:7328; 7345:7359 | 1.00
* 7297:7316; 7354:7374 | 0.98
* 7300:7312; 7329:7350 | 0.99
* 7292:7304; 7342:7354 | 1.01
